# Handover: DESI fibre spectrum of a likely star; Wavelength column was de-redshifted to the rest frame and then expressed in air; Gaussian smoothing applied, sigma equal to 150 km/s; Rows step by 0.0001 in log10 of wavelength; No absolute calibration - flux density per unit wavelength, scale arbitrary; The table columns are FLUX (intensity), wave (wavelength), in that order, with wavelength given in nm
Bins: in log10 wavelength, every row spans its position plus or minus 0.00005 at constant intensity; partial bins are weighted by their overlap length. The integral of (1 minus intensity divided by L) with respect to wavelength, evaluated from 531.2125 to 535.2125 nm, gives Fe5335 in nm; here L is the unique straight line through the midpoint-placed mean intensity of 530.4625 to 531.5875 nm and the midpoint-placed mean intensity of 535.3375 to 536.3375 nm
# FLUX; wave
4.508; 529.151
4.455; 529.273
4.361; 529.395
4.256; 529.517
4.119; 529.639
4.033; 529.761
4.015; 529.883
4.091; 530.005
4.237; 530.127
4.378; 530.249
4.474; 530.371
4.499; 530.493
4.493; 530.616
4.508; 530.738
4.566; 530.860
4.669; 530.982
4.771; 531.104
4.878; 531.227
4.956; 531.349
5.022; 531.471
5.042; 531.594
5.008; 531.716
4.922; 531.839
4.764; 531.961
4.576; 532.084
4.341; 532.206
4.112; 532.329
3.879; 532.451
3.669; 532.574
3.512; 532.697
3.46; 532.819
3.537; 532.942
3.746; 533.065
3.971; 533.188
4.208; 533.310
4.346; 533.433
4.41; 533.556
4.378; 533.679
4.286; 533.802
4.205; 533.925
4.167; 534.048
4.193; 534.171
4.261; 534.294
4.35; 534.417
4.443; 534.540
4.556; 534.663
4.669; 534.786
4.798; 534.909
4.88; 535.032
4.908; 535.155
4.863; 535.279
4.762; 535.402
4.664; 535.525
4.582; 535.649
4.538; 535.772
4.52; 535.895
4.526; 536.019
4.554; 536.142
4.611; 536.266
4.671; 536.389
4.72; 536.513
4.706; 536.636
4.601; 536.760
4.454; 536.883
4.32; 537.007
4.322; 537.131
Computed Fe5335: 0.25 nm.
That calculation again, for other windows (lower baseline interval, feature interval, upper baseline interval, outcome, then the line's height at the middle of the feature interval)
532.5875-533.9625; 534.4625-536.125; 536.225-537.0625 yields -0.122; 4.35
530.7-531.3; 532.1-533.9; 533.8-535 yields 0.206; 4.53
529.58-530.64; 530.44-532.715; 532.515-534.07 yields -0.234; 4.13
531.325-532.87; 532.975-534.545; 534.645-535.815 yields 0.126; 4.58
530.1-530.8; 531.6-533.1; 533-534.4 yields 0.048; 4.3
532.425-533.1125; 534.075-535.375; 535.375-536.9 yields -0.121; 4.19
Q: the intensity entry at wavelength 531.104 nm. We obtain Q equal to 4.771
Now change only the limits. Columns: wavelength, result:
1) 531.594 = 5.042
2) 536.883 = 4.454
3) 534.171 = 4.193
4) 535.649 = 4.582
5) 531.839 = 4.922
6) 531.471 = 5.022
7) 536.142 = 4.554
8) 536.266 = 4.611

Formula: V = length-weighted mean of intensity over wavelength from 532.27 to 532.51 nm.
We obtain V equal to 4.01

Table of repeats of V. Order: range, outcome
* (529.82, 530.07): 4.06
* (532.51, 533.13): 3.58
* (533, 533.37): 3.97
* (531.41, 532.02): 4.95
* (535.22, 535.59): 4.76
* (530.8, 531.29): 4.72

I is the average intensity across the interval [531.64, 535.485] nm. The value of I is 4.33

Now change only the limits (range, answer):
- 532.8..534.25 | 4.09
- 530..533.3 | 4.38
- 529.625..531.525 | 4.49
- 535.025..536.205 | 4.67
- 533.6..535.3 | 4.49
